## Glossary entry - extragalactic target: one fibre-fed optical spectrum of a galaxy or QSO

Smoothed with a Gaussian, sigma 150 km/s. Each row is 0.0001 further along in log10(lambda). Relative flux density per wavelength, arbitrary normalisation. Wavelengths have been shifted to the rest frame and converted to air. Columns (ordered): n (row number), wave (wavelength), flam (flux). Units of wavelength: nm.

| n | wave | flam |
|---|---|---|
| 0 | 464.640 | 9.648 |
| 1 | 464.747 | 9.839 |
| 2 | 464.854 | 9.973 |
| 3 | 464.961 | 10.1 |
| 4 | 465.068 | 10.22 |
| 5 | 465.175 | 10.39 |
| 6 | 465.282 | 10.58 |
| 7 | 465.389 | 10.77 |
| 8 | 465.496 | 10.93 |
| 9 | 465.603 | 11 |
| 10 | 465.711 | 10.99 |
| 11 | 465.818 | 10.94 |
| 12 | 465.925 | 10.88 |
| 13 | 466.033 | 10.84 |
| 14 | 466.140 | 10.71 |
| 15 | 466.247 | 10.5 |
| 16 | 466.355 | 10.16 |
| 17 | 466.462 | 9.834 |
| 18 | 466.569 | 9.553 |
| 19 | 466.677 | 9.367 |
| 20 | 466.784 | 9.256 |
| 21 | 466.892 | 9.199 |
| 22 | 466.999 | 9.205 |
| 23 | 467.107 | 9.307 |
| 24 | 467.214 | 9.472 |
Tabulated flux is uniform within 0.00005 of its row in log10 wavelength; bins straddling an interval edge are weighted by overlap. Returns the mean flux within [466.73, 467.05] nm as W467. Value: 9.23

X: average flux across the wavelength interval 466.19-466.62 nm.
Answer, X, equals 10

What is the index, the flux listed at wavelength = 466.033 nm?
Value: 10.84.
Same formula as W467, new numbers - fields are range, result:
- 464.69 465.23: 10.1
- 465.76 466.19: 10.8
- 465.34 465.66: 10.9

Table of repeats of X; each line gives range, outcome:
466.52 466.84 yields 9.37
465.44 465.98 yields 10.9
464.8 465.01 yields 10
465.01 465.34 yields 10.4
